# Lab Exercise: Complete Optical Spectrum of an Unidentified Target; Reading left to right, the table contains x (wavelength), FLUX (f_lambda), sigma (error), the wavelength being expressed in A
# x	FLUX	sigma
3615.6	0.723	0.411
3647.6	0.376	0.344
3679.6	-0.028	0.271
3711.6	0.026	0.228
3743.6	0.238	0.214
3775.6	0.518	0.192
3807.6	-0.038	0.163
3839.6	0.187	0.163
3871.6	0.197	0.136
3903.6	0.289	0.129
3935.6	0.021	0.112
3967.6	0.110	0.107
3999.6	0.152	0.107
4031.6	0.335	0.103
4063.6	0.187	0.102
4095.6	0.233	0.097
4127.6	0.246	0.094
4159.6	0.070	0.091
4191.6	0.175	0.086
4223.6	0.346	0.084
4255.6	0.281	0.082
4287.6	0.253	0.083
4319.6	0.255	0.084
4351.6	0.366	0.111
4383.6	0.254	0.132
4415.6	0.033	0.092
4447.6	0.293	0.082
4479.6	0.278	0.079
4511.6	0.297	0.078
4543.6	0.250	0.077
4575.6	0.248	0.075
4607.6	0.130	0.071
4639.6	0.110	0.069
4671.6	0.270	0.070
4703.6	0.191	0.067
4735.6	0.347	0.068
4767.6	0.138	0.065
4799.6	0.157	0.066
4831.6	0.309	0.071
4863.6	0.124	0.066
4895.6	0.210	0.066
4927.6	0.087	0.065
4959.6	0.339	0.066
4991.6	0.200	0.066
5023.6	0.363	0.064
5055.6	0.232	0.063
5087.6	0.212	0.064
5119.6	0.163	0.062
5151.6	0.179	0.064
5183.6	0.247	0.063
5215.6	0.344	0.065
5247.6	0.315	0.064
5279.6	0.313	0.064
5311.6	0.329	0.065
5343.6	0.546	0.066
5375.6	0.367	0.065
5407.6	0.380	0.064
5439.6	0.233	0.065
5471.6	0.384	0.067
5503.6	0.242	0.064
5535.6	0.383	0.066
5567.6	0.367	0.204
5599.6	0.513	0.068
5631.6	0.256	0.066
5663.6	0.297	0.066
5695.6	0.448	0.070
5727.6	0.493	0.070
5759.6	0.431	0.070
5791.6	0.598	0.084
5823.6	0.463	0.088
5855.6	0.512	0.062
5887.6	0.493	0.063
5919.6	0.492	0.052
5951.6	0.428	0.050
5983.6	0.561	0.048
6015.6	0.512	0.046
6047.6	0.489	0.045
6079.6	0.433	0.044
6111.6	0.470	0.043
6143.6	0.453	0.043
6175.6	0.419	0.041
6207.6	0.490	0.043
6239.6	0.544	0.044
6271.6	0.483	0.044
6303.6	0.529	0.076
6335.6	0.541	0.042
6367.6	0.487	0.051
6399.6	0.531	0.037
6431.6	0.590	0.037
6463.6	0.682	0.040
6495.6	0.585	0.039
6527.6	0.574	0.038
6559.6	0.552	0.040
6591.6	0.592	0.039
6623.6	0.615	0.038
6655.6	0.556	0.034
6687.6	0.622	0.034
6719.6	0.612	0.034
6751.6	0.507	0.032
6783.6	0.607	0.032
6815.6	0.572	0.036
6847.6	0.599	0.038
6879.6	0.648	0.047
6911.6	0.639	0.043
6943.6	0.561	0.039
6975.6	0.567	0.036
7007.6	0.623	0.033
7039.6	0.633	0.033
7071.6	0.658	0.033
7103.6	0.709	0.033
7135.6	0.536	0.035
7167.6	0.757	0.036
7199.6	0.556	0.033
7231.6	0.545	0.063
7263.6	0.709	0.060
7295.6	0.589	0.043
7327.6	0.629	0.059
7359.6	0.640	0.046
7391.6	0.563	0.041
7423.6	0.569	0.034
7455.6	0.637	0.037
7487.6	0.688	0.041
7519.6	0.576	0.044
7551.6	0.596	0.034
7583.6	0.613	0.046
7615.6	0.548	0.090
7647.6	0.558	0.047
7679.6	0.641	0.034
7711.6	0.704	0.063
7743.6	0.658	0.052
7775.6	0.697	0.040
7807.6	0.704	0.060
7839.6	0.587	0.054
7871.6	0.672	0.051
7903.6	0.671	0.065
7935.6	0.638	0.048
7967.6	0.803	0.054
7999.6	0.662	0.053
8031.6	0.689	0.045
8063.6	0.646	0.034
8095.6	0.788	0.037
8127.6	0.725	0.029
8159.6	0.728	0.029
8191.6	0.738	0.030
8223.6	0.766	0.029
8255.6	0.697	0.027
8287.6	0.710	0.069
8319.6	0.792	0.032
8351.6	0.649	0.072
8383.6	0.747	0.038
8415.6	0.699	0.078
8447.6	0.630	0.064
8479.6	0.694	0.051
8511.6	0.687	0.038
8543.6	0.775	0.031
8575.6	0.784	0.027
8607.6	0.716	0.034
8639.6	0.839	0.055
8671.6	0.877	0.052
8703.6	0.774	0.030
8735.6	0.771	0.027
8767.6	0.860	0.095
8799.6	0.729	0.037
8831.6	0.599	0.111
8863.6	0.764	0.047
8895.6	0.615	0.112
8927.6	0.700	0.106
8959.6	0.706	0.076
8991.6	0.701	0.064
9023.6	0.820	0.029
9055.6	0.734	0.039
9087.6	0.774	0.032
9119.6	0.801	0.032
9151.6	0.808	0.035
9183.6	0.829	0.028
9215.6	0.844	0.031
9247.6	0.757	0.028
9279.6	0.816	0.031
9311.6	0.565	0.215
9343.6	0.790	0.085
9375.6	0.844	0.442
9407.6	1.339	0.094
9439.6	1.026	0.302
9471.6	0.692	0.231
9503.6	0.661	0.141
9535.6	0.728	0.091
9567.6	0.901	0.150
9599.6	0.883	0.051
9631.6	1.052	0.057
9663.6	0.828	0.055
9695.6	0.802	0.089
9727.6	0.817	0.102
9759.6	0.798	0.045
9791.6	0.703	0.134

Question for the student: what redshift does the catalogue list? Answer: 0.43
